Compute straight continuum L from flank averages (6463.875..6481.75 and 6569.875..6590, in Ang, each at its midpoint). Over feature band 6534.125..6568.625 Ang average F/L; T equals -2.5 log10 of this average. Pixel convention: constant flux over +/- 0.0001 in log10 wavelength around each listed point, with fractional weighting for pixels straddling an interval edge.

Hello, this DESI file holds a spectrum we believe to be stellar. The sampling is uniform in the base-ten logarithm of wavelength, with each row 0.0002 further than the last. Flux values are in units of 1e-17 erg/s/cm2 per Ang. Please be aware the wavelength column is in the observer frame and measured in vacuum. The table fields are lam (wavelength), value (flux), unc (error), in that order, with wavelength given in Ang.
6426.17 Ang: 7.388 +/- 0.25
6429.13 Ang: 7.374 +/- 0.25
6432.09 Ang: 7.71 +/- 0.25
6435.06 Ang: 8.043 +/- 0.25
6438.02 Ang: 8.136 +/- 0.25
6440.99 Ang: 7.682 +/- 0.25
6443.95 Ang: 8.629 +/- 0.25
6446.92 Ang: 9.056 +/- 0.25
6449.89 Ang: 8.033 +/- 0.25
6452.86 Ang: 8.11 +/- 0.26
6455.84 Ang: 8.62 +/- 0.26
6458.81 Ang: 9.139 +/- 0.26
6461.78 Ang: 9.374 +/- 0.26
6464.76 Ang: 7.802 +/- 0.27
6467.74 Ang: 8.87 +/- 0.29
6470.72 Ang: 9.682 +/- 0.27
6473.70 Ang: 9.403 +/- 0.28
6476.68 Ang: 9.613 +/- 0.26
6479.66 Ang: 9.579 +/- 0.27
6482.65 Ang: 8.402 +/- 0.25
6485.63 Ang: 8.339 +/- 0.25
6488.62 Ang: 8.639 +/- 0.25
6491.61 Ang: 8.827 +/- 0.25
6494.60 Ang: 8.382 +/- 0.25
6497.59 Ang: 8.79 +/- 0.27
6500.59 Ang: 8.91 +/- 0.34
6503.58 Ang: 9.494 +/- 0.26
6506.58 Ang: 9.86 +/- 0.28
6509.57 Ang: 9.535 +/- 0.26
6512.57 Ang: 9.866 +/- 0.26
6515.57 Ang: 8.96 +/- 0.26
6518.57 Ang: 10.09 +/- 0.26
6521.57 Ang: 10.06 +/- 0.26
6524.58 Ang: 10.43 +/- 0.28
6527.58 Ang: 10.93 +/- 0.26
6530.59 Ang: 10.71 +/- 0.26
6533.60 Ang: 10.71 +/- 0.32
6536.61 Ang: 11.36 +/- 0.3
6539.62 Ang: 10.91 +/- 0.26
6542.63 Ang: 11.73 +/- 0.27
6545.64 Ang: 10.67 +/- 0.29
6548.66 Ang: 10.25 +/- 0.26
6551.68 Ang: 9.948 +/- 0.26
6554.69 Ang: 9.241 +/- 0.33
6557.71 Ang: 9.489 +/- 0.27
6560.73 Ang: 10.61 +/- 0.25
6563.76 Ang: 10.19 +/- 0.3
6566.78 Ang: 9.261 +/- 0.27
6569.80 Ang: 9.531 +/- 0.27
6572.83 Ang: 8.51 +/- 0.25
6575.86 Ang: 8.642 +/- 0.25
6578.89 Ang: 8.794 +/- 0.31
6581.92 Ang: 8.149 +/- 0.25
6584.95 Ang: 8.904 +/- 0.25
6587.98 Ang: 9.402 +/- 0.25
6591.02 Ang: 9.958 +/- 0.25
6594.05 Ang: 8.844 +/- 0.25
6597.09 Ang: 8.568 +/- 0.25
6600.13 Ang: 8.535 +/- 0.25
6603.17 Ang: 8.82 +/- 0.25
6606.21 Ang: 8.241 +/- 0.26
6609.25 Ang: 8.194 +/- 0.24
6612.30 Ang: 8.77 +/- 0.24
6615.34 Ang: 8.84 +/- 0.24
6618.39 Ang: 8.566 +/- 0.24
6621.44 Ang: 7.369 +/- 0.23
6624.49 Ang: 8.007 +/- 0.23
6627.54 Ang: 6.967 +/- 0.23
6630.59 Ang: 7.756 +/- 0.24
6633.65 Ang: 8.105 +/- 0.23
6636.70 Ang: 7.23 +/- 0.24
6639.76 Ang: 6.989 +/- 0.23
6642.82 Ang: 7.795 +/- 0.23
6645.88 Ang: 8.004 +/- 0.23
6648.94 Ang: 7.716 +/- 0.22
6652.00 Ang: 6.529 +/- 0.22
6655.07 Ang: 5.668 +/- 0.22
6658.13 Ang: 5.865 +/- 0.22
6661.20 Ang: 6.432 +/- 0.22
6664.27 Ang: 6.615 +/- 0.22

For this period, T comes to -0.161 mag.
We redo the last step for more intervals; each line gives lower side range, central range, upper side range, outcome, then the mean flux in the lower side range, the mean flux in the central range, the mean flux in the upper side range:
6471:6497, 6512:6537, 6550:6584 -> -0.13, 8.93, 10.3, 9.3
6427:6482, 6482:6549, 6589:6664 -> -0.18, 8.59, 9.83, 7.81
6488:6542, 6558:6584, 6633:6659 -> -0.06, 9.86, 9.22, 7.1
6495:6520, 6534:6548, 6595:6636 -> -0.22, 9.39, 11.1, 8.2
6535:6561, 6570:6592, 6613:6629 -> 0.05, 10.5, 8.92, 8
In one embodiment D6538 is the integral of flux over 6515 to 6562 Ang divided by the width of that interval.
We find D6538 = 10.4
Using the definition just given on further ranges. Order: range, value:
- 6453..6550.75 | 9.61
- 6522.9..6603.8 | 9.75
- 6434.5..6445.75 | 8.16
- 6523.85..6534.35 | 10.7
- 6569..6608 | 8.82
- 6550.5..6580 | 9.42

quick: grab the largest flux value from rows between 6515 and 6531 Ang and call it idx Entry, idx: 10.93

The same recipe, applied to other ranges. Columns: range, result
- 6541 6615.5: 11.73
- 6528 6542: 11.36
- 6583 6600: 9.958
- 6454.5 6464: 9.374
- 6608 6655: 8.84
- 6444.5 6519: 10.09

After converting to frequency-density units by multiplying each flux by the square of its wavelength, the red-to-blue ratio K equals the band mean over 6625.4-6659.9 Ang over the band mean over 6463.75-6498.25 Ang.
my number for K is 0.85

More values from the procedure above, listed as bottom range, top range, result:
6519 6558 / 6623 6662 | 0.70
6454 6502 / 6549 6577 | 1.10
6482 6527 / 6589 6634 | 0.93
